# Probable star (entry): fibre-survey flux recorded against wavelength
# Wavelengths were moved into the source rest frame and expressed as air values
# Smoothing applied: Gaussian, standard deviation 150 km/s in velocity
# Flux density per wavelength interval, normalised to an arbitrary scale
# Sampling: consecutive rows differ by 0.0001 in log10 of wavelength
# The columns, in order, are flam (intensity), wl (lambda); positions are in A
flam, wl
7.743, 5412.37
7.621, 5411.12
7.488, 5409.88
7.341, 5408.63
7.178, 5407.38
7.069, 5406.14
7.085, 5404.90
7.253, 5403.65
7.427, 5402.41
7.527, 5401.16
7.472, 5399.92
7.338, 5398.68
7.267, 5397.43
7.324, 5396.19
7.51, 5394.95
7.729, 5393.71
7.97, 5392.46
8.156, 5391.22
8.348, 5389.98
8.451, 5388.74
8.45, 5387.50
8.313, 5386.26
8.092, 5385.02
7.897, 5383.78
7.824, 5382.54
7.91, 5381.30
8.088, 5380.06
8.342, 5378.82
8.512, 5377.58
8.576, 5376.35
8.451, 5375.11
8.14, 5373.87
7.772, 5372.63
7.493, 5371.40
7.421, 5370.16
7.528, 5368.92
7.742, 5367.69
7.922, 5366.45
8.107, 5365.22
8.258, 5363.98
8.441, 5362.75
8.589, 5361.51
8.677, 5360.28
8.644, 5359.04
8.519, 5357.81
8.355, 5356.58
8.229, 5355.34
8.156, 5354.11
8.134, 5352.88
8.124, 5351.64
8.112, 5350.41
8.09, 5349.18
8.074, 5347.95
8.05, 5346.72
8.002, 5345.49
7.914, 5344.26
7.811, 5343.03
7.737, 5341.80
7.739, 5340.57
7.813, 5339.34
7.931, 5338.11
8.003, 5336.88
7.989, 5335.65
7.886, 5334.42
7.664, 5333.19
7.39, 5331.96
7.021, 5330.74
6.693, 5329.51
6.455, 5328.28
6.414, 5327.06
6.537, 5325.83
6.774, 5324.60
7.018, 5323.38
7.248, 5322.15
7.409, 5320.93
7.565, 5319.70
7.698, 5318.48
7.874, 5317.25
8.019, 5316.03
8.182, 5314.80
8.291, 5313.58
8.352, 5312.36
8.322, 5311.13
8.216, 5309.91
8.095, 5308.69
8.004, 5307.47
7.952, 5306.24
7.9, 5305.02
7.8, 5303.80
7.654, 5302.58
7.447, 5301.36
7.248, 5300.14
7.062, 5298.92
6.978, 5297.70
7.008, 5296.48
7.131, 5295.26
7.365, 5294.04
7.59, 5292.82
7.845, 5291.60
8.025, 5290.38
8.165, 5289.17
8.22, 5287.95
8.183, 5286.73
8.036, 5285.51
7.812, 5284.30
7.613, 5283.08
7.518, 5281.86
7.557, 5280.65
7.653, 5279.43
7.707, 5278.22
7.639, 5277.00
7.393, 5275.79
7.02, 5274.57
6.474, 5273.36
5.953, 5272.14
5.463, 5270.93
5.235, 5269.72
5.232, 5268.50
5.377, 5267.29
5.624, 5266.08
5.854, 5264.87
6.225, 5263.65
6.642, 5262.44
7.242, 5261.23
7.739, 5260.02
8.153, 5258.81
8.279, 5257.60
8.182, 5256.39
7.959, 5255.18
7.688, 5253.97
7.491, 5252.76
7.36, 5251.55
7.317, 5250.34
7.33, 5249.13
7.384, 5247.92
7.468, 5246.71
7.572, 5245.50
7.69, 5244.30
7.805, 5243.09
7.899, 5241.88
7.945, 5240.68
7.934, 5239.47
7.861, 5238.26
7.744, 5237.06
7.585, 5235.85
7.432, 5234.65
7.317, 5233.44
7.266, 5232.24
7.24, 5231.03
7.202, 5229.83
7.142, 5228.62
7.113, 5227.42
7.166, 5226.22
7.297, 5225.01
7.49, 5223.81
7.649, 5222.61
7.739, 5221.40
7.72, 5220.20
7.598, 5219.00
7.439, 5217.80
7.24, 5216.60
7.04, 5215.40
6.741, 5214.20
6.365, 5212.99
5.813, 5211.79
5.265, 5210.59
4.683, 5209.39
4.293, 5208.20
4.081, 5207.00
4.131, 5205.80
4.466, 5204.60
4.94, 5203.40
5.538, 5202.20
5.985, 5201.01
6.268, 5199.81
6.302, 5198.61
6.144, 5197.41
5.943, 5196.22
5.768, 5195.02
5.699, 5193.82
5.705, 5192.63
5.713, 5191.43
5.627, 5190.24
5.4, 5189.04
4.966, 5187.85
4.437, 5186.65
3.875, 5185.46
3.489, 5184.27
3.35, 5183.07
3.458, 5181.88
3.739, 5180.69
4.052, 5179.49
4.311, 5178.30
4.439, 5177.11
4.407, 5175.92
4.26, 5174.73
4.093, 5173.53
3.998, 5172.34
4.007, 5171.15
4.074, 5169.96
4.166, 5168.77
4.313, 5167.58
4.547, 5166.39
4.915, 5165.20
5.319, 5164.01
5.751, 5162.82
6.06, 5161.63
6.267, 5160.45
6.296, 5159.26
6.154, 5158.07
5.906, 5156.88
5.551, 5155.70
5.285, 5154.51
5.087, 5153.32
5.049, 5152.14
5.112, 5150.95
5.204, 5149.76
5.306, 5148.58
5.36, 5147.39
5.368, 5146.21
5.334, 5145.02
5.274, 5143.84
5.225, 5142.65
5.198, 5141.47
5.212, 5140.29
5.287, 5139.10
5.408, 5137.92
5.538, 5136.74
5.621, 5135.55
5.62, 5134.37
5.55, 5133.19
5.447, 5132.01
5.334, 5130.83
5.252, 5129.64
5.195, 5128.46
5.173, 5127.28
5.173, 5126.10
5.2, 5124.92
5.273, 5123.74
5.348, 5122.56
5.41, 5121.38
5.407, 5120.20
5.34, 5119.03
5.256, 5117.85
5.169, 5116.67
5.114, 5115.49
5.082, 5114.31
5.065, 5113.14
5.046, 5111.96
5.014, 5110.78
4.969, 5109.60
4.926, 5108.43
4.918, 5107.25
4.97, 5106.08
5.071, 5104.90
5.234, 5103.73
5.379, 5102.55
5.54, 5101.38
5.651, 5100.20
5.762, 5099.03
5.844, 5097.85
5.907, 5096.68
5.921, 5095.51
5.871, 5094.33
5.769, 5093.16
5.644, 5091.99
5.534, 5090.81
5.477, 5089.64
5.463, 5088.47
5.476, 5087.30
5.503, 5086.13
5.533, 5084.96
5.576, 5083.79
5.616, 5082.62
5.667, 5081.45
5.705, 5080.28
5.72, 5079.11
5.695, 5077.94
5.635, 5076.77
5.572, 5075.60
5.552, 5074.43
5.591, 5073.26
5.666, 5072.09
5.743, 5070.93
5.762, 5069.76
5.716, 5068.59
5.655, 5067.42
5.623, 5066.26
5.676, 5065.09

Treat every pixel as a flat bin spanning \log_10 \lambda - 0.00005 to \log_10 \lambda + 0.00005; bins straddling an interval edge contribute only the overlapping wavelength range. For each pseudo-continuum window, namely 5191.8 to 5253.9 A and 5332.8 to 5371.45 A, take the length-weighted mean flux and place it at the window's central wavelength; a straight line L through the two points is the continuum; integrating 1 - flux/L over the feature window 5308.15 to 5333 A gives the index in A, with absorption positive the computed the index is 0.8 A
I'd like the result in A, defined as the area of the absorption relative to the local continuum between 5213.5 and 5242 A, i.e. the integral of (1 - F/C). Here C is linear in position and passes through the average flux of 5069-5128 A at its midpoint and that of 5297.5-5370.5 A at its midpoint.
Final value -2.99 A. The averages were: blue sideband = 5.44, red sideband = 7.79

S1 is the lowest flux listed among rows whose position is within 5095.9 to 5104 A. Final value 5.234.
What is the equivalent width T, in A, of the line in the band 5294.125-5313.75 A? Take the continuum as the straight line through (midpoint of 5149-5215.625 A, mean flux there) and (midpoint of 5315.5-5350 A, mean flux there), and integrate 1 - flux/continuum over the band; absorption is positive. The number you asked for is -1.8 A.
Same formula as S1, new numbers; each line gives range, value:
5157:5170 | 4.074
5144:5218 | 3.35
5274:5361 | 6.414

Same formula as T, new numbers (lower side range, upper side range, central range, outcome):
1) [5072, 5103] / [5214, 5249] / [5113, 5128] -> 2.0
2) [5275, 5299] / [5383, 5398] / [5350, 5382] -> -1.1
